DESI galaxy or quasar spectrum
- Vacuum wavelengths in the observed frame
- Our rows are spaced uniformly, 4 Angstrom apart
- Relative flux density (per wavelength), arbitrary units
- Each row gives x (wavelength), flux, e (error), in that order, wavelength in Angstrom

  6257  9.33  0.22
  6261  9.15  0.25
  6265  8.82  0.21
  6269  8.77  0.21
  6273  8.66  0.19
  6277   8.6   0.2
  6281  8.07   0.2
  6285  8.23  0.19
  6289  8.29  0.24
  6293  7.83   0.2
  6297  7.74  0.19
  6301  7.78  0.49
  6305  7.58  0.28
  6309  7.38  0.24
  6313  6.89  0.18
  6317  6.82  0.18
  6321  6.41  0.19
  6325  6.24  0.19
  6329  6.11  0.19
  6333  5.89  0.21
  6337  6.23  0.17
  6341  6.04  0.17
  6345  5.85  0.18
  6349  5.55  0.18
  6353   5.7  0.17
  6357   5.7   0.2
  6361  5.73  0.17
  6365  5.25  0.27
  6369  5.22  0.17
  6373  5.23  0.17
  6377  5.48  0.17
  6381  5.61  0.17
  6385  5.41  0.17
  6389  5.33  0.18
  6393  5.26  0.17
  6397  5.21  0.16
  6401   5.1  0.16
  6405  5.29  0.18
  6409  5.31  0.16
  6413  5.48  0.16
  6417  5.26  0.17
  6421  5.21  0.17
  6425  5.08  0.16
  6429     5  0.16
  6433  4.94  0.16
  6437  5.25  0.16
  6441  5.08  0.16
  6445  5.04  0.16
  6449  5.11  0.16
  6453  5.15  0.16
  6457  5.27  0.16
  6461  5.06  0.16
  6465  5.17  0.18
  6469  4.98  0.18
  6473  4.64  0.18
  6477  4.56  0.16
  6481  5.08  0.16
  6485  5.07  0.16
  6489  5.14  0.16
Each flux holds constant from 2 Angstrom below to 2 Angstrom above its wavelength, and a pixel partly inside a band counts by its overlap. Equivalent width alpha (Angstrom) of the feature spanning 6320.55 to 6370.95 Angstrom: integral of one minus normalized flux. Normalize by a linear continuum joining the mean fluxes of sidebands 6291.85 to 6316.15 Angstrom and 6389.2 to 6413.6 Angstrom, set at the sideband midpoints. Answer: 5.5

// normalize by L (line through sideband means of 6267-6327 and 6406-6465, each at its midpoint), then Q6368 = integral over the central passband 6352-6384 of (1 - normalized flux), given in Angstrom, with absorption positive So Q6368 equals 4.6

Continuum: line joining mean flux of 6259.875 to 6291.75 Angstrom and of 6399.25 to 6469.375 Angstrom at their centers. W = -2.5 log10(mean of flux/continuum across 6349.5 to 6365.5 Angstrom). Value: 0.206 mag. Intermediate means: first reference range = 8.54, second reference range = 5.16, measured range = 5.62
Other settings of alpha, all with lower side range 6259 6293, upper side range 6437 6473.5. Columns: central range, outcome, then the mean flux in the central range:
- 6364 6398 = 6.09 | 5.34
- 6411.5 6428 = 1.52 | 5.24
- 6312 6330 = 2.76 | 6.49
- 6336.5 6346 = 1.63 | 6.03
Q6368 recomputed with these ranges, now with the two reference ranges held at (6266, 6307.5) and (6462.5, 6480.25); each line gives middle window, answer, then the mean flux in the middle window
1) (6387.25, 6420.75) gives 4.3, 5.28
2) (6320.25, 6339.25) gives 3.2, 6.16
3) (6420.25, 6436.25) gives 1.6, 5.06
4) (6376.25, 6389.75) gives 2.0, 5.47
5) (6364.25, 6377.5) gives 2.7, 5.28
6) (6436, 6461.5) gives 0.6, 5.14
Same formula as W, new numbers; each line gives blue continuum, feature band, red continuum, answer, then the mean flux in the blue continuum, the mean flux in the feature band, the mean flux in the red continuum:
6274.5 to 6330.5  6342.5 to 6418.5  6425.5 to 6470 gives 0.14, 7.45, 5.42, 5.1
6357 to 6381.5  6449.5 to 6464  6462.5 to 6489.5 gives -0.03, 5.43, 5.16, 4.94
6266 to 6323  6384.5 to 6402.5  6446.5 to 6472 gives 0.18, 7.81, 5.25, 5.1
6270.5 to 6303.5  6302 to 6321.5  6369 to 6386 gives 0.05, 8.15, 7.1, 5.41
